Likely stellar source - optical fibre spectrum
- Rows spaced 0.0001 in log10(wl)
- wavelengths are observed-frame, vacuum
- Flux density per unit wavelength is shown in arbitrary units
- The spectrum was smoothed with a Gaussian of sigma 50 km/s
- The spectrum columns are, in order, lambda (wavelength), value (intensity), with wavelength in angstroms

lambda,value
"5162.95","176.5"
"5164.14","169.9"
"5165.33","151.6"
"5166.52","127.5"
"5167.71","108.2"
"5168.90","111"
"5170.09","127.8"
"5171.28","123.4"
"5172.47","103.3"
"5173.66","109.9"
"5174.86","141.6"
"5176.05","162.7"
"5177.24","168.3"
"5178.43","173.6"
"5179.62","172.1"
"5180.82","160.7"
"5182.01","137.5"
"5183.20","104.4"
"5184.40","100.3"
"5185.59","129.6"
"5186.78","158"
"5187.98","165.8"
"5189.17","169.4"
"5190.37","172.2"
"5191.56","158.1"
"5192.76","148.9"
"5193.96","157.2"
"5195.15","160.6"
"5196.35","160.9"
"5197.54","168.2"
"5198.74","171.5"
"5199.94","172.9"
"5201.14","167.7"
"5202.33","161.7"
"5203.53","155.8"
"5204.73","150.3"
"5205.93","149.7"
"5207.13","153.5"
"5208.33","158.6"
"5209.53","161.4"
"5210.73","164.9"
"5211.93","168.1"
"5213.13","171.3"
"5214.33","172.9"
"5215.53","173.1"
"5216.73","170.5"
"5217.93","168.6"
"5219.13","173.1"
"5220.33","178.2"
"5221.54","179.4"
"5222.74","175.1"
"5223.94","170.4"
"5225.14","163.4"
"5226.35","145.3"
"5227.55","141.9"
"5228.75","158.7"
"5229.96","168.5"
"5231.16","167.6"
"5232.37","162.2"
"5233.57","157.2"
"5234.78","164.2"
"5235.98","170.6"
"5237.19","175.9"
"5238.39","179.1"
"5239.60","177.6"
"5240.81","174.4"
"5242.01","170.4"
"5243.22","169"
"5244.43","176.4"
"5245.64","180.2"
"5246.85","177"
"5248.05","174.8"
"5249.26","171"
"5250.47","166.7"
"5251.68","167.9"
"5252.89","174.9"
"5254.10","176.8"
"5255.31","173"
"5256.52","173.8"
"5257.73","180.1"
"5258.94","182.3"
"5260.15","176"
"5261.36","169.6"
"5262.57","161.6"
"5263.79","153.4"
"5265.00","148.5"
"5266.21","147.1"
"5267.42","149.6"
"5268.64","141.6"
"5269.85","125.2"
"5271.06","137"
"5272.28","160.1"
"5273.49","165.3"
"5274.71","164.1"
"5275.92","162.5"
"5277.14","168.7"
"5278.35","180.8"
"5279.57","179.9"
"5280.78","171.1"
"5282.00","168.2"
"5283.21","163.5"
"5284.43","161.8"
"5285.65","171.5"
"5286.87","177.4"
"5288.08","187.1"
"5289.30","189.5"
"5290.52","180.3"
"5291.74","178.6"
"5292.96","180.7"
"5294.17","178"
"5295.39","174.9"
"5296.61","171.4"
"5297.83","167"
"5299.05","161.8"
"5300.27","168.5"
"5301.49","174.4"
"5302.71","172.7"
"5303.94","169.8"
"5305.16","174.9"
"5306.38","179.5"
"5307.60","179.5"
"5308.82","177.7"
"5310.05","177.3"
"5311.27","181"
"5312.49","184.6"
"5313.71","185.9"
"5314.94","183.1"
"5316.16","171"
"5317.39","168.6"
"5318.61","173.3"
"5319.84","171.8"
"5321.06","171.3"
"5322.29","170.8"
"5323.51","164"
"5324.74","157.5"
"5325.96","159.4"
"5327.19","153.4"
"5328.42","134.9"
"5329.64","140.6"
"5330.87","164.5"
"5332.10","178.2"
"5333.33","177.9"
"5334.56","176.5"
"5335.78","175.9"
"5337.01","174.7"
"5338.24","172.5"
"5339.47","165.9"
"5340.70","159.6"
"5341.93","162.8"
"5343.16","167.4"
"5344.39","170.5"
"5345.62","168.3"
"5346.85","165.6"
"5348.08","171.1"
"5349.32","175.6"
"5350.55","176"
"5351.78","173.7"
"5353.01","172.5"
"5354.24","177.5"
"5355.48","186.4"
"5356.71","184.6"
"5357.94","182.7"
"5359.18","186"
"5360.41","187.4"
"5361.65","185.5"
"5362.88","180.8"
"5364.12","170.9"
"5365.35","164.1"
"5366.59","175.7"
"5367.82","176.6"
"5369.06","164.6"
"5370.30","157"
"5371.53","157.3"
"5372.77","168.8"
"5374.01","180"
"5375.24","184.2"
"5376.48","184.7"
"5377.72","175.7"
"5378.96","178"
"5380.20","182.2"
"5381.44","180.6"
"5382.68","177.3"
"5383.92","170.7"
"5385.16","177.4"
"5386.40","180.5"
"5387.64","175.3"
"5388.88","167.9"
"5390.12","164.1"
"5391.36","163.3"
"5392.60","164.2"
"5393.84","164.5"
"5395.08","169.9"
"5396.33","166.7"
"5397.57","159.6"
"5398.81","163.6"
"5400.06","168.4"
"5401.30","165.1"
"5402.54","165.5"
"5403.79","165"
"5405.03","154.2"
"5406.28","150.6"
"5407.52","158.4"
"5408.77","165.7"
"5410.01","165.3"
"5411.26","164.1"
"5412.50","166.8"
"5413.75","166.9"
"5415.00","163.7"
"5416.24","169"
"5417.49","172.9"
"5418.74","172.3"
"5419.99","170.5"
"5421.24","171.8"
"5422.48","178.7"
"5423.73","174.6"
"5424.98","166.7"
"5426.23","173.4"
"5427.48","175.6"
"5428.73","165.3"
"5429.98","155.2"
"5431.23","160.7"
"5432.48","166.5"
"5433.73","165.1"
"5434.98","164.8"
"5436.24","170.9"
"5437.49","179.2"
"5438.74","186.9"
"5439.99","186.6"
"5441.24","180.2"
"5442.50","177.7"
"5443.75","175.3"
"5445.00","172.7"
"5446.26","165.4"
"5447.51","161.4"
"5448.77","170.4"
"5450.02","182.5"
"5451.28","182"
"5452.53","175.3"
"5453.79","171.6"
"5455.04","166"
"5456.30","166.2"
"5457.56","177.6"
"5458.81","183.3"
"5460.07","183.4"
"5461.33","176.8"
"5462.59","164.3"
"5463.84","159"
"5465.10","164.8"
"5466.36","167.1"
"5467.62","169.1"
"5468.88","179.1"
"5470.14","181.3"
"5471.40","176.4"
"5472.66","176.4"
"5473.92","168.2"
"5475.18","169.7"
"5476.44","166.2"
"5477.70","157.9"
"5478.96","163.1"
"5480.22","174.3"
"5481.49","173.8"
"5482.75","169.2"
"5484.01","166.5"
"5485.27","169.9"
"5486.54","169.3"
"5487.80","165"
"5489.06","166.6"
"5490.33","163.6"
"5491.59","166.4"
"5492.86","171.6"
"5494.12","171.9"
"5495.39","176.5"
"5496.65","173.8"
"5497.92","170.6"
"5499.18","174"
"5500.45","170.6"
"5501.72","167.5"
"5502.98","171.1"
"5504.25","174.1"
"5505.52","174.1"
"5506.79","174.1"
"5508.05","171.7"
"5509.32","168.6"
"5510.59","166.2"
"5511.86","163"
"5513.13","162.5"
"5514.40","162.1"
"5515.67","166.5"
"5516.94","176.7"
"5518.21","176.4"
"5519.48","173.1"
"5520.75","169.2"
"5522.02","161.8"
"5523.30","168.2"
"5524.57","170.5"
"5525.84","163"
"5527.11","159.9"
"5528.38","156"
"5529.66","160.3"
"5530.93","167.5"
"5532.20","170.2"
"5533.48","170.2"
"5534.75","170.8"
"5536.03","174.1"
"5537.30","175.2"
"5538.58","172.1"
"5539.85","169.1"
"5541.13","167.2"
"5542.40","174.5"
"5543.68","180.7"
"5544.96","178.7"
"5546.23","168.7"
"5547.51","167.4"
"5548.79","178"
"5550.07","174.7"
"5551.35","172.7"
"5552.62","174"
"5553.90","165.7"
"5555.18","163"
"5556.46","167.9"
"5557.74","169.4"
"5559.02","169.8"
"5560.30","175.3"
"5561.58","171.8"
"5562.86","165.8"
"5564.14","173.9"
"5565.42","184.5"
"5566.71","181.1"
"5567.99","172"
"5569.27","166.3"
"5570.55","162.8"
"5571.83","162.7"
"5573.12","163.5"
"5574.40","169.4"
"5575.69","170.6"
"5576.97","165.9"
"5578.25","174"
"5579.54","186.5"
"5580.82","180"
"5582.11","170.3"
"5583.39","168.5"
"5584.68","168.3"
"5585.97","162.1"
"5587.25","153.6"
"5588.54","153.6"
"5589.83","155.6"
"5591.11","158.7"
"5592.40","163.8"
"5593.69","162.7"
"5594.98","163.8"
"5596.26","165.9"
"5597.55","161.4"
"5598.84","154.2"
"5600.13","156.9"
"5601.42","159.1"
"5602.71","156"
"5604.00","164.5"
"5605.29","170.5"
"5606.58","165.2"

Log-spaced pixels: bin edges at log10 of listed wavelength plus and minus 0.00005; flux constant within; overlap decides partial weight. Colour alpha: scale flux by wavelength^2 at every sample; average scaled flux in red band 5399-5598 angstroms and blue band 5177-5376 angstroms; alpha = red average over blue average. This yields 1.10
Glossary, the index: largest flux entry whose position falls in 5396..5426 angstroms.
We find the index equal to 178.7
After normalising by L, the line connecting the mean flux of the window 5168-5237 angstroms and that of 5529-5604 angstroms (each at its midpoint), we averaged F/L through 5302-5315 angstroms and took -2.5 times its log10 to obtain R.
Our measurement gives -0.12 mag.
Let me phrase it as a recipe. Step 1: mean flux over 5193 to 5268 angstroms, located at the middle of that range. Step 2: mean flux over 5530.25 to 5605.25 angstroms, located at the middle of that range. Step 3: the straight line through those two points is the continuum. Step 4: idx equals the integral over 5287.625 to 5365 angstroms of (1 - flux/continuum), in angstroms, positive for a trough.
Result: -2.7 angstroms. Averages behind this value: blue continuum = 167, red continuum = 168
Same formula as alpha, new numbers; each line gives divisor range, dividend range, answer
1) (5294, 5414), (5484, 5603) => 1.06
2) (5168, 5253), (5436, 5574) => 1.19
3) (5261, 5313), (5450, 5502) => 1.09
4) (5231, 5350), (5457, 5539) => 1.08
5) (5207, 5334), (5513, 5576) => 1.11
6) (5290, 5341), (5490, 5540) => 1.06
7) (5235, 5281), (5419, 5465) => 1.10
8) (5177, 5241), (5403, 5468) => 1.14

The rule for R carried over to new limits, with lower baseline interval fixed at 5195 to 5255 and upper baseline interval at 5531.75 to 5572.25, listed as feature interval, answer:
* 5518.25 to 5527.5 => 0.02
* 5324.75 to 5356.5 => 0.01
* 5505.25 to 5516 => 0.02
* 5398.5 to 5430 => 0.02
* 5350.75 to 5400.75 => -0.03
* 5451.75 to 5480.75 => 0.00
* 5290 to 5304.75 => -0.03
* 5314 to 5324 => -0.02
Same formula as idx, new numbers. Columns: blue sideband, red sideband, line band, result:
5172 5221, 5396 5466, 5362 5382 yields -0.91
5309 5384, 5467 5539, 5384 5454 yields 0.73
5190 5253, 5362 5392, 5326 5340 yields 0.54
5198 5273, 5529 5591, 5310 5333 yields -0.17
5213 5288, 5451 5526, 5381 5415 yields 0.51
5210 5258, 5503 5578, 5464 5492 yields 0.12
